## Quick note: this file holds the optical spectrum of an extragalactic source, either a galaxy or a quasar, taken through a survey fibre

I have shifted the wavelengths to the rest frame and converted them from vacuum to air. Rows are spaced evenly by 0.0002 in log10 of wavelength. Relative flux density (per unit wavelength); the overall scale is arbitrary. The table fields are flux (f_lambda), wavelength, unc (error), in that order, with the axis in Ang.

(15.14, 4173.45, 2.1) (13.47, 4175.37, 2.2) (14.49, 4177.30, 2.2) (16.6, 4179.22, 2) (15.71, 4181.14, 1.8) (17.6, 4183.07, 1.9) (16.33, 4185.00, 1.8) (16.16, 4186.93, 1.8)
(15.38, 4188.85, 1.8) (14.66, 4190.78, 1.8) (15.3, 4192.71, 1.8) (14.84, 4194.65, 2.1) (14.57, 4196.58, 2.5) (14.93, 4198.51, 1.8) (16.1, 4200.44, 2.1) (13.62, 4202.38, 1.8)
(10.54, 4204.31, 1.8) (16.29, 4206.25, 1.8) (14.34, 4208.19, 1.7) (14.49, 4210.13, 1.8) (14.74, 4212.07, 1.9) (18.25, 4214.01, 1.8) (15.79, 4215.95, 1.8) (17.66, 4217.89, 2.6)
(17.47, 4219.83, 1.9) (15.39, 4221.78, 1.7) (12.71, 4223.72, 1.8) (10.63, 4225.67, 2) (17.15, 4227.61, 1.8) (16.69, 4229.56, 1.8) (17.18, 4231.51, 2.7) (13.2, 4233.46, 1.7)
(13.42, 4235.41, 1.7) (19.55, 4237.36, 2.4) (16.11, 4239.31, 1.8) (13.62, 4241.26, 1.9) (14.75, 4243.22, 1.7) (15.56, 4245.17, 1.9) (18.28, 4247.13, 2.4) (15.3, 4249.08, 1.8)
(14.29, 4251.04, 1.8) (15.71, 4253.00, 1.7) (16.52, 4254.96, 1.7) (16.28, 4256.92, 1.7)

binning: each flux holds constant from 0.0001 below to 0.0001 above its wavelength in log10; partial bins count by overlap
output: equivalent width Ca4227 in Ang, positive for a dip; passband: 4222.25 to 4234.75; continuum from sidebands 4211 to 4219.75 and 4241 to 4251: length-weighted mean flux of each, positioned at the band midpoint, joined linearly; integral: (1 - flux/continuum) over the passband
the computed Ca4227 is 1.2 Ang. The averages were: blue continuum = 16.7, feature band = 14.6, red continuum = 15.5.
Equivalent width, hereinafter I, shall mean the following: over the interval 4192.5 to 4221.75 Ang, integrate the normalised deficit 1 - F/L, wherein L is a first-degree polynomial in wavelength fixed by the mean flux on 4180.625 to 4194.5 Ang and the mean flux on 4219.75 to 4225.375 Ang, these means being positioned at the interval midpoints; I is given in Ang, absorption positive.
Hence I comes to -0.69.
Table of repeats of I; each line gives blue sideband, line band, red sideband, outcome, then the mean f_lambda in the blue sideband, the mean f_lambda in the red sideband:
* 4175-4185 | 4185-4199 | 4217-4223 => 0.7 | 15.8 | 16.7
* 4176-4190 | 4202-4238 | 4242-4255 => 1.4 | 16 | 15.7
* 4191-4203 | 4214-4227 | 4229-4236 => -0.2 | 14.9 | 15.1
